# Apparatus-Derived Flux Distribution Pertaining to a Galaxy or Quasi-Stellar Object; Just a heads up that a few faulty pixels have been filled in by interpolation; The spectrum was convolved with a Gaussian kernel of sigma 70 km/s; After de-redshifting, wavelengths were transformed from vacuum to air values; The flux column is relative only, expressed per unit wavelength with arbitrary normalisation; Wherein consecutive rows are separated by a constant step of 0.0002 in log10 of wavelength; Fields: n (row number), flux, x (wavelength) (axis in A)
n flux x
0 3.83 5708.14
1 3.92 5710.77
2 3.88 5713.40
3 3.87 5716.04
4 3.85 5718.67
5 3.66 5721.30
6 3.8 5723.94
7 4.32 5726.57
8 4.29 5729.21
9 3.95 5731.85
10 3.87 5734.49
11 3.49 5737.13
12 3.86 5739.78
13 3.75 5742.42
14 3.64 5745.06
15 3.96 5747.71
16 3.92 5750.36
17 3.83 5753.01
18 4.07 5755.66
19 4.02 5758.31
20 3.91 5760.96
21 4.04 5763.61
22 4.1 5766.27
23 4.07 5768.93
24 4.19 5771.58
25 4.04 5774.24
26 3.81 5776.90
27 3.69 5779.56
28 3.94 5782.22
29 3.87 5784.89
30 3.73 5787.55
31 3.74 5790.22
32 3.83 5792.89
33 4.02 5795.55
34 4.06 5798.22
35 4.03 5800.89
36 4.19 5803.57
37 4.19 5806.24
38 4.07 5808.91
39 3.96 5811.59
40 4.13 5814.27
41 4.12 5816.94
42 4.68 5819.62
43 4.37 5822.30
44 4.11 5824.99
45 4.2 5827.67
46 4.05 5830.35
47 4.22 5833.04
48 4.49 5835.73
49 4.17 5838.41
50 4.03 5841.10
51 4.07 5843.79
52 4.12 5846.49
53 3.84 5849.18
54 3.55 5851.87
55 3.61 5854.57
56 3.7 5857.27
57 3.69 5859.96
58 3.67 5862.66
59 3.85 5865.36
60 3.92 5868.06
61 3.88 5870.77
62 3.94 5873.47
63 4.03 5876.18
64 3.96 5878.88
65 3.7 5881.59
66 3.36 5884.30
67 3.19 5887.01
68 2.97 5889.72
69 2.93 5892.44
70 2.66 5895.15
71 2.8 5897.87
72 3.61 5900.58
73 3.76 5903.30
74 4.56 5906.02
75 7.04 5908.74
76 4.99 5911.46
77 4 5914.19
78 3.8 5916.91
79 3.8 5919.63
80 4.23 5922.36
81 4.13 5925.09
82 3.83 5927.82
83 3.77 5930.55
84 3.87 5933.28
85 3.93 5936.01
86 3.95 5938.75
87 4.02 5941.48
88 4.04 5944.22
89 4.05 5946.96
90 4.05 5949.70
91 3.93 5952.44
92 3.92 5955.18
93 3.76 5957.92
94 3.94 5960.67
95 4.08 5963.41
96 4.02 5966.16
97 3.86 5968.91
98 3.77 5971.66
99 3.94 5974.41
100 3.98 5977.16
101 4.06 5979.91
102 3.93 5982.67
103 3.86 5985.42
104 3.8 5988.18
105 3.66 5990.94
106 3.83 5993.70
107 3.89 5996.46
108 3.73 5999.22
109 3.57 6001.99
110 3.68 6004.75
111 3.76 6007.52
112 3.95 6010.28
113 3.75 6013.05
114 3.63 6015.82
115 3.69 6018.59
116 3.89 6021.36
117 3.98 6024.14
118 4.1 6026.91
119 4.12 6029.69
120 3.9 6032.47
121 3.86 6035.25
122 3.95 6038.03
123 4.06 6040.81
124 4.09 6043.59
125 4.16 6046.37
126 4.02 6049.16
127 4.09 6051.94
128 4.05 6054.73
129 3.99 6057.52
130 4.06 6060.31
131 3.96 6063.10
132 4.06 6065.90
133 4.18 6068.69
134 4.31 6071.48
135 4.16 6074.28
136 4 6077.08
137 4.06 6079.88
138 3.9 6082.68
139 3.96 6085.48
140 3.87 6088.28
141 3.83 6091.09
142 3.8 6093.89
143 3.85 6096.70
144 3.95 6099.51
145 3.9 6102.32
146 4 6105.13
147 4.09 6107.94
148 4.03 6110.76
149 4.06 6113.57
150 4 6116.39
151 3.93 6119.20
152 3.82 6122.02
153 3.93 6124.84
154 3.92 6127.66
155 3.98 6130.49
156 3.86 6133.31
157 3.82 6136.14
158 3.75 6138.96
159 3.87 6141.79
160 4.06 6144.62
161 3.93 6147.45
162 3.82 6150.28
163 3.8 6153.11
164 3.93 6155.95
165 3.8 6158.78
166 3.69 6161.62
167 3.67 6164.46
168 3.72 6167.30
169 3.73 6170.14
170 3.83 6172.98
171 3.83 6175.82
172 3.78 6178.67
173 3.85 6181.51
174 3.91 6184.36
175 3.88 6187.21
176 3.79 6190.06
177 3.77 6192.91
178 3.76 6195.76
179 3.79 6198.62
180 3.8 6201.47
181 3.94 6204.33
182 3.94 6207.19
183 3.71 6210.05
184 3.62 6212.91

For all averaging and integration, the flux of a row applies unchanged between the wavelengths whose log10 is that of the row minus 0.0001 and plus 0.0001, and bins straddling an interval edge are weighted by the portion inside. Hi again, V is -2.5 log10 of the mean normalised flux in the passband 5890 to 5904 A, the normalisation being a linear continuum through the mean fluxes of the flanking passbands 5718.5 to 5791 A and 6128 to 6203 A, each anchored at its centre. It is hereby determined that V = 0.24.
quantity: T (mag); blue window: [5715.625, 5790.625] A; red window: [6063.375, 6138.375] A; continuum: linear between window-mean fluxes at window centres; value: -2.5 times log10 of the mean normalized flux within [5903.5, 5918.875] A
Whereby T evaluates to -0.20 mag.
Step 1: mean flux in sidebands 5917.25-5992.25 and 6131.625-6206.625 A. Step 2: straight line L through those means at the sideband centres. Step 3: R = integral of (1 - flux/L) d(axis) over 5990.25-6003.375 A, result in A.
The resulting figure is 0.6 A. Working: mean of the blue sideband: 3.93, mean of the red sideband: 3.82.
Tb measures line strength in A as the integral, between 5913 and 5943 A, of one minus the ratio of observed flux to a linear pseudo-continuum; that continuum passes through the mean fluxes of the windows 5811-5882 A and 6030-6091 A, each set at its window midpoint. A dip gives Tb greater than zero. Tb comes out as 0.6 A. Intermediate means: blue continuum 4.01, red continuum 4.03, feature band 3.94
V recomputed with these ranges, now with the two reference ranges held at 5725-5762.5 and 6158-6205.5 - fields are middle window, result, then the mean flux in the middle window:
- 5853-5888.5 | 0.04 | 3.73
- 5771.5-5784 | 0.00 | 3.9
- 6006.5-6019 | 0.02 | 3.76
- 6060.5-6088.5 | -0.06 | 4.05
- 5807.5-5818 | -0.05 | 4.07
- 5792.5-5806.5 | -0.04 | 4.06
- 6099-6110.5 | -0.05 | 3.99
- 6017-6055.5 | -0.04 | 3.99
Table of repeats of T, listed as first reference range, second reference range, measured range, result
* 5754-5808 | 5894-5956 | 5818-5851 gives -0.05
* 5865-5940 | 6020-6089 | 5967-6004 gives 0.03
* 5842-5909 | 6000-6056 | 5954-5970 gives -0.03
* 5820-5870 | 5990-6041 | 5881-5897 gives 0.27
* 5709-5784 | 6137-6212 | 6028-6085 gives -0.06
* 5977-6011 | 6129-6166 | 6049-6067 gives -0.06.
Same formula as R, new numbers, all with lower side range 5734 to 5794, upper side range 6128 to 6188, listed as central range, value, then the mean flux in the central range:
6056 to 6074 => -1.2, 4.1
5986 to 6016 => 0.8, 3.76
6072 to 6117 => -1.5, 3.97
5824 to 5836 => -1.0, 4.19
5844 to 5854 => 0.1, 3.84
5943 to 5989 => -1.0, 3.94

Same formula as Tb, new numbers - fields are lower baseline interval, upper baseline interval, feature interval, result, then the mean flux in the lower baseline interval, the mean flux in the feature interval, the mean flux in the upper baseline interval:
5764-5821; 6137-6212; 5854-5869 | 0.9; 4.02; 3.74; 3.82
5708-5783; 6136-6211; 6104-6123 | -0.8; 3.92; 3.99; 3.82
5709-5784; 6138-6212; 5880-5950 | -0.1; 3.92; 3.88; 3.82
